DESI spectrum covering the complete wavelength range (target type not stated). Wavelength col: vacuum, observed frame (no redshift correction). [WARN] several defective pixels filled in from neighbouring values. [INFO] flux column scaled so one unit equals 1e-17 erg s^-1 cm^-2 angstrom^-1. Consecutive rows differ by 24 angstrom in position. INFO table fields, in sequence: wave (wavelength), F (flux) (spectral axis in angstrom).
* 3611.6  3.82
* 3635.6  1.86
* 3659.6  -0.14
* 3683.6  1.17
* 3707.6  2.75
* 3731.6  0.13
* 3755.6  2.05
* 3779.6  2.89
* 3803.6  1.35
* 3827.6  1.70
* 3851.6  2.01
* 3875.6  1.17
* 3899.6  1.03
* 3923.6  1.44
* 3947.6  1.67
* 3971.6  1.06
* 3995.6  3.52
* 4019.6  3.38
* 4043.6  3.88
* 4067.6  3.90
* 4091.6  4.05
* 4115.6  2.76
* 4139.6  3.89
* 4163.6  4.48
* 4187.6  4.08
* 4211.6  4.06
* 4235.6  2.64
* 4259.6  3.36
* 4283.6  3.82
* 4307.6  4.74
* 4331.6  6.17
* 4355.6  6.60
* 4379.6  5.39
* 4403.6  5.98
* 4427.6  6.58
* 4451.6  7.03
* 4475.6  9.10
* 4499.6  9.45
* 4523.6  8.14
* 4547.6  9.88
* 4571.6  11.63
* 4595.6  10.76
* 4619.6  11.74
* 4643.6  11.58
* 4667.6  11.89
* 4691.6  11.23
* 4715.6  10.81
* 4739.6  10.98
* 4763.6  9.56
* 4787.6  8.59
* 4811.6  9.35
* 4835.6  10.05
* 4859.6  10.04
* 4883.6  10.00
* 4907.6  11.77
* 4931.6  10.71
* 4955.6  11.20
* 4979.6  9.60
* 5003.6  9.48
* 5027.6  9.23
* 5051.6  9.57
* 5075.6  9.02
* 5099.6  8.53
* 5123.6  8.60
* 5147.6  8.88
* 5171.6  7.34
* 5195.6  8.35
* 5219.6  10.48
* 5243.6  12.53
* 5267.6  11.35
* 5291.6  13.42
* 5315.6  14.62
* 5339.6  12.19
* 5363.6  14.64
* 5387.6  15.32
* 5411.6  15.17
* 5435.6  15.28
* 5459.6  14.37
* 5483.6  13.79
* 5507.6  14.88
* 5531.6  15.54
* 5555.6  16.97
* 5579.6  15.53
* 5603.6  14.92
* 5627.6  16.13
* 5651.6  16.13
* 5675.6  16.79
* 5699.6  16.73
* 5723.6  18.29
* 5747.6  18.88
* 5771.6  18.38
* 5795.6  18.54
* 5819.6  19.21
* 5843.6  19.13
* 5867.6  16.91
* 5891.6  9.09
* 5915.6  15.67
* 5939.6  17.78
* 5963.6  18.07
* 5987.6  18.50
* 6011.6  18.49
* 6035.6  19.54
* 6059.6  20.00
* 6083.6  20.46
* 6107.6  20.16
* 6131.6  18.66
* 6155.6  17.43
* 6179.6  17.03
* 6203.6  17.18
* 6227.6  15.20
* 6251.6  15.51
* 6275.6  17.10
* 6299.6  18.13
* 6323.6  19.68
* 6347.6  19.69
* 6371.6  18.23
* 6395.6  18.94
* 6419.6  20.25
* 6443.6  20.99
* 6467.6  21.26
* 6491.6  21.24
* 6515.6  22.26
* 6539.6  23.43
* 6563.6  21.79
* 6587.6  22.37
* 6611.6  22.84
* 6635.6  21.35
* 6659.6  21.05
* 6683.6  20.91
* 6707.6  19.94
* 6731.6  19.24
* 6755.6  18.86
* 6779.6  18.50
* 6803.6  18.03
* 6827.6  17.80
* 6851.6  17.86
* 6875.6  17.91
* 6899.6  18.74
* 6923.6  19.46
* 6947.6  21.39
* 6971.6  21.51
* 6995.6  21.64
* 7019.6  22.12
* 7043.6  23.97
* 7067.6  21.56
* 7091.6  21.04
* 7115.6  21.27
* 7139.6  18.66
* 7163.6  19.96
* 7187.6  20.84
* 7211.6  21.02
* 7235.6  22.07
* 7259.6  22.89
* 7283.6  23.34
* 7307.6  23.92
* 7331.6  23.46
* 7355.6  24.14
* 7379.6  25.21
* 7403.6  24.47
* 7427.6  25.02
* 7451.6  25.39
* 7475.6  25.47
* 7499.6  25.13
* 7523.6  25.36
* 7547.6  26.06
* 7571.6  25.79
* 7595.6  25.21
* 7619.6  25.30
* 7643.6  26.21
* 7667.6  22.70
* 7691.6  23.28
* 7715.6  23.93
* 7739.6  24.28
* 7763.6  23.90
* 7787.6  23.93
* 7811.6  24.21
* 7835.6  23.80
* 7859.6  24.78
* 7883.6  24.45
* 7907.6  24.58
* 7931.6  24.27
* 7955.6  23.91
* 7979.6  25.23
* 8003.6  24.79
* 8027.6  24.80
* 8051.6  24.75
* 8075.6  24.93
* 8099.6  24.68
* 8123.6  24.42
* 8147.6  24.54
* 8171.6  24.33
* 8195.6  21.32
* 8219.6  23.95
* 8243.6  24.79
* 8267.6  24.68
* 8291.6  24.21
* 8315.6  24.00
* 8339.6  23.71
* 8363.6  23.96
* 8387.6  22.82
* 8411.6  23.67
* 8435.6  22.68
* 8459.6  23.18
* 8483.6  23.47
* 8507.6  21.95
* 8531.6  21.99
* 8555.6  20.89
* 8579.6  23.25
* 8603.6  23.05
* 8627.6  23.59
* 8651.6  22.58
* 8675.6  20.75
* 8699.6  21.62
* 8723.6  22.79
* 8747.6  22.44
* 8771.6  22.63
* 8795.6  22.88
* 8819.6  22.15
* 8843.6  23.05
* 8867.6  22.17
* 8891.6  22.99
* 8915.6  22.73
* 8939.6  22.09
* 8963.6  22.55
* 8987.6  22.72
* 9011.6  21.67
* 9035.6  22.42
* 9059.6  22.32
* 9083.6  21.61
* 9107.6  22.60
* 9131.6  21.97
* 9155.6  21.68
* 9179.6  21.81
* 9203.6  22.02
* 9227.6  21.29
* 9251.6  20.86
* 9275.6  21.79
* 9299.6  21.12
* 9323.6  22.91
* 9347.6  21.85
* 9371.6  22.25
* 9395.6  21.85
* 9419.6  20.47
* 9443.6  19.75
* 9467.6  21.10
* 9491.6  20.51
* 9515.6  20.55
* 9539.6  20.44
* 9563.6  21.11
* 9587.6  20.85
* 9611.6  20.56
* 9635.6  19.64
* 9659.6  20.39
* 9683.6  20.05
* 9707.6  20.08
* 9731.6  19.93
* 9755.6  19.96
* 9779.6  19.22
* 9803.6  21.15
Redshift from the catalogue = 0.00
